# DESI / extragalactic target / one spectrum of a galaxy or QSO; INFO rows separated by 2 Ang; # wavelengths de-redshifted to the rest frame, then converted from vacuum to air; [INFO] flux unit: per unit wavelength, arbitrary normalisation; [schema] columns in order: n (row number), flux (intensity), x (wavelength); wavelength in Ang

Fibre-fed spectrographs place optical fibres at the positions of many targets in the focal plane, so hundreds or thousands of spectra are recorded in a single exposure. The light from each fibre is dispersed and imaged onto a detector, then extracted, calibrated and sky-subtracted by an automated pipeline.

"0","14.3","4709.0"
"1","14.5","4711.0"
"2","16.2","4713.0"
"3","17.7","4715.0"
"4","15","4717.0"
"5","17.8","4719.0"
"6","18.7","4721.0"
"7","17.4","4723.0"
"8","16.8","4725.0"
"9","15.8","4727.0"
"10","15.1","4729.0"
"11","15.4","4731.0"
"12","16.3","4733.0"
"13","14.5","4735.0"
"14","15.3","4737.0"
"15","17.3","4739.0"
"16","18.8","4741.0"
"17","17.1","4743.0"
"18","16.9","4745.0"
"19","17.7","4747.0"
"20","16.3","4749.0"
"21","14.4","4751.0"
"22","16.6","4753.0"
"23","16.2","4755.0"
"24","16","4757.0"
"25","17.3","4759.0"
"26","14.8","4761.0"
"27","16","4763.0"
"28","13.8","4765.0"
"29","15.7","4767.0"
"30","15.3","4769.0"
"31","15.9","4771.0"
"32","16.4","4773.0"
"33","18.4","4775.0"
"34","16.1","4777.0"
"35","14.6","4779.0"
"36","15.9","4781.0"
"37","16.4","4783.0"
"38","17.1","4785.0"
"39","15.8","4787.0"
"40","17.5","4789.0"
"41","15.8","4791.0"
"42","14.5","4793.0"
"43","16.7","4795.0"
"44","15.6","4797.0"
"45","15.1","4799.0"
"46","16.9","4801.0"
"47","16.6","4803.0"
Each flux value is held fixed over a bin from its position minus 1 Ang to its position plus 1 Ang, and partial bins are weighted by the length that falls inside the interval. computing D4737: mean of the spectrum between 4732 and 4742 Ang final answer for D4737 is 16.4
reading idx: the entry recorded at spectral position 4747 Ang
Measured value 17.7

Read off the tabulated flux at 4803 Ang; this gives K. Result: 16.6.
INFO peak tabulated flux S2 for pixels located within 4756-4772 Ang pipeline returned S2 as 17.3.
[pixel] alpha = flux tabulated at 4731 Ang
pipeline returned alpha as 15.4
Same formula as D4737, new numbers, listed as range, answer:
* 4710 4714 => 15.3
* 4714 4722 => 17.3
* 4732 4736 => 15.4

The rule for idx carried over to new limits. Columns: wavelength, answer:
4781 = 15.9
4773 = 16.4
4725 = 16.8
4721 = 18.7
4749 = 16.3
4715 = 17.7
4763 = 16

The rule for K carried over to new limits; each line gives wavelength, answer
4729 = 15.1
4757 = 16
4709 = 14.3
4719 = 17.8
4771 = 15.9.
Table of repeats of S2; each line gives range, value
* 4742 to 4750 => 17.7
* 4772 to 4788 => 18.4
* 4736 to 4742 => 18.8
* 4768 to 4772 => 15.9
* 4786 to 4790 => 17.5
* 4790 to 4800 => 16.7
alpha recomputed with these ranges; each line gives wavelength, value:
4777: 16.1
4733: 16.3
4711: 14.5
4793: 14.5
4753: 16.6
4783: 16.4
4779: 14.6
